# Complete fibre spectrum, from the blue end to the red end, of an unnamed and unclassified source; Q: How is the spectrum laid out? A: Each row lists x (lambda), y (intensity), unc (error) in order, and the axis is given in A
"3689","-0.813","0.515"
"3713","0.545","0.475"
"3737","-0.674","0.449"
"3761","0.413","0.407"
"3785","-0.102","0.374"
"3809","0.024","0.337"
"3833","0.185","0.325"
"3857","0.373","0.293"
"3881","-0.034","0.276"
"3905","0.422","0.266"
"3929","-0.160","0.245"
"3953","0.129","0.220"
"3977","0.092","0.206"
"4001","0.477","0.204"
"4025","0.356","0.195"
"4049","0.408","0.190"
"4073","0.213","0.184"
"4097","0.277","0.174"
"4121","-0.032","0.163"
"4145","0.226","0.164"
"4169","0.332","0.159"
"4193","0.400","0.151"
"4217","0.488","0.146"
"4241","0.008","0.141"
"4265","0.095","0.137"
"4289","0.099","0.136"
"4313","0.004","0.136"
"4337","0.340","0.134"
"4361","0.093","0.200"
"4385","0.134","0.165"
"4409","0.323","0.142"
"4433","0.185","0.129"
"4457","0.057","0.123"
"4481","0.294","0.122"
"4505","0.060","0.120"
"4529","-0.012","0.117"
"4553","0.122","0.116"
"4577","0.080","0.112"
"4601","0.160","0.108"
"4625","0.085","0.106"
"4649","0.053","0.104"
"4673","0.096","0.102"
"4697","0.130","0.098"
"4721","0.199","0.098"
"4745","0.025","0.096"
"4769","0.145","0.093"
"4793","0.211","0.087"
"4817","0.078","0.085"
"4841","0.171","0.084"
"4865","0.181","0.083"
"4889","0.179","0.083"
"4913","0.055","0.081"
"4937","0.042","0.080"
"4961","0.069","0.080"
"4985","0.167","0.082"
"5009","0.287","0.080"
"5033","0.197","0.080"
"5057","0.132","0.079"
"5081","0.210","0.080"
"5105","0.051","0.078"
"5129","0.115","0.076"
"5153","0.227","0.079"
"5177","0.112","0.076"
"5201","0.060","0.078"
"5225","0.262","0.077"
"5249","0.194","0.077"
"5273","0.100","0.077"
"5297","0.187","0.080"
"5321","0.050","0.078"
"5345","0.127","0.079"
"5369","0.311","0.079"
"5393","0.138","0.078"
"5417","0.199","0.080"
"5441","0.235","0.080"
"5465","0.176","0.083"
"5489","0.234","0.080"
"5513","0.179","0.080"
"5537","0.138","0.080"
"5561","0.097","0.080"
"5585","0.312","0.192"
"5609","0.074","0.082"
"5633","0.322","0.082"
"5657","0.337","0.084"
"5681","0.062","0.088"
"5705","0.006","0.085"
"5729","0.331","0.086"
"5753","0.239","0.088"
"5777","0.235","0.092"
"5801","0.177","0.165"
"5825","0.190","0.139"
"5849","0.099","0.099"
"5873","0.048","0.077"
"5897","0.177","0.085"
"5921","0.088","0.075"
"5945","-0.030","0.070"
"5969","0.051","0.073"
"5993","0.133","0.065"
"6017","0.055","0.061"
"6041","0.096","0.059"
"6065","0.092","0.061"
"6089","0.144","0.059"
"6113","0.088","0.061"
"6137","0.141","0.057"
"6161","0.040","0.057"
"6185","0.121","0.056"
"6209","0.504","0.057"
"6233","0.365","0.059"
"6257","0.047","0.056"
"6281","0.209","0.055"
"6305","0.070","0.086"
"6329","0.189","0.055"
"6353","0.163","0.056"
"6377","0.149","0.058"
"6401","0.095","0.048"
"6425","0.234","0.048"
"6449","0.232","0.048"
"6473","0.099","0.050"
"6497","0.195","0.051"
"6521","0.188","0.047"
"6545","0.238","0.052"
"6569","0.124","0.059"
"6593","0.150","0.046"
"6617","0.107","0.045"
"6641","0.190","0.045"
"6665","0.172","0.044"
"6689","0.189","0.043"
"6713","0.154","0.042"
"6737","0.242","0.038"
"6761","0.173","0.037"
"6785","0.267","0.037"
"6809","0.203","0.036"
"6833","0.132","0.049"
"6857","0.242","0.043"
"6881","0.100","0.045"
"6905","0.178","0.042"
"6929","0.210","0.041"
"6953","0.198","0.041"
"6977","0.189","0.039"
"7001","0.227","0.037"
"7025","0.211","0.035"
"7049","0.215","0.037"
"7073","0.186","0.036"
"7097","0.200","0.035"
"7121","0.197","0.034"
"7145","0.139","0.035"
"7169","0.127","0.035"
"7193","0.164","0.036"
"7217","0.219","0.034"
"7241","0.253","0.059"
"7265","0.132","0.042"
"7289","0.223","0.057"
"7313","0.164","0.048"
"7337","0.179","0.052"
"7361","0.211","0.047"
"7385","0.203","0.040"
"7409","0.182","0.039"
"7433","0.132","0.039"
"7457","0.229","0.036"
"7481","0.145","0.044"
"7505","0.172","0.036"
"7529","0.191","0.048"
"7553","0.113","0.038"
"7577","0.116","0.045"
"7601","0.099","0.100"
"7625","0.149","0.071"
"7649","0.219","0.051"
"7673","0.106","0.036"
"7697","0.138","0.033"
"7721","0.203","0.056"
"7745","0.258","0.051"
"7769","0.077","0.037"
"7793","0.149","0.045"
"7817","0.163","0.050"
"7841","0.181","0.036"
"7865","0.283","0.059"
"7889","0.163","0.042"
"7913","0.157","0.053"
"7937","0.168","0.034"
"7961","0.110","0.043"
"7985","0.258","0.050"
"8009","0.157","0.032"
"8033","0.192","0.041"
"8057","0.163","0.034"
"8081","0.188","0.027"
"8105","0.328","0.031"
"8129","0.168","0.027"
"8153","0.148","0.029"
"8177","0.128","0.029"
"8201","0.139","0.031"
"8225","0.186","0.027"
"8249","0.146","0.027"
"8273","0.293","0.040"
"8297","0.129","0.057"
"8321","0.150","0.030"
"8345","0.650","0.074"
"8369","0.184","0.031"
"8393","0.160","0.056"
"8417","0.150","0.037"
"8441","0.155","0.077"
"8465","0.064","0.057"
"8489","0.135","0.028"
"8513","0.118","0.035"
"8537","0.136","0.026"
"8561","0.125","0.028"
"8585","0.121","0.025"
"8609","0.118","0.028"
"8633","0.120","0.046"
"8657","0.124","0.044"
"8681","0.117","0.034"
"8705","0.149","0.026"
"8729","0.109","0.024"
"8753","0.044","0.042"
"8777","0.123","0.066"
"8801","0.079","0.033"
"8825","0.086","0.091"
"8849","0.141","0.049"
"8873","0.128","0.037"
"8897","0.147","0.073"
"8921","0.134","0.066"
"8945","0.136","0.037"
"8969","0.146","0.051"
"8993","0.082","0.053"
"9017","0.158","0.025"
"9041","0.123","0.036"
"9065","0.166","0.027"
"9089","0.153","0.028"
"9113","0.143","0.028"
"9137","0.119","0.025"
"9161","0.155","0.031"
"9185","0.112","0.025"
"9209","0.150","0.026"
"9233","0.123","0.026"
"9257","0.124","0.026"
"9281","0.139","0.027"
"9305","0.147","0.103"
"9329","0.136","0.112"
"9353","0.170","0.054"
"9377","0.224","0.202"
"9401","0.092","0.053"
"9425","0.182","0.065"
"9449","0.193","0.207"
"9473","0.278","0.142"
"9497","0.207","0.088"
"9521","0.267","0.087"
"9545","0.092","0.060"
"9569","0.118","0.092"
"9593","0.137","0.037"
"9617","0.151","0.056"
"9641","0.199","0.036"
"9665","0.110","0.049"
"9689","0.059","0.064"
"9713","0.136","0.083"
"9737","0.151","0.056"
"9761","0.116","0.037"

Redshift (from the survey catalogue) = 0.668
